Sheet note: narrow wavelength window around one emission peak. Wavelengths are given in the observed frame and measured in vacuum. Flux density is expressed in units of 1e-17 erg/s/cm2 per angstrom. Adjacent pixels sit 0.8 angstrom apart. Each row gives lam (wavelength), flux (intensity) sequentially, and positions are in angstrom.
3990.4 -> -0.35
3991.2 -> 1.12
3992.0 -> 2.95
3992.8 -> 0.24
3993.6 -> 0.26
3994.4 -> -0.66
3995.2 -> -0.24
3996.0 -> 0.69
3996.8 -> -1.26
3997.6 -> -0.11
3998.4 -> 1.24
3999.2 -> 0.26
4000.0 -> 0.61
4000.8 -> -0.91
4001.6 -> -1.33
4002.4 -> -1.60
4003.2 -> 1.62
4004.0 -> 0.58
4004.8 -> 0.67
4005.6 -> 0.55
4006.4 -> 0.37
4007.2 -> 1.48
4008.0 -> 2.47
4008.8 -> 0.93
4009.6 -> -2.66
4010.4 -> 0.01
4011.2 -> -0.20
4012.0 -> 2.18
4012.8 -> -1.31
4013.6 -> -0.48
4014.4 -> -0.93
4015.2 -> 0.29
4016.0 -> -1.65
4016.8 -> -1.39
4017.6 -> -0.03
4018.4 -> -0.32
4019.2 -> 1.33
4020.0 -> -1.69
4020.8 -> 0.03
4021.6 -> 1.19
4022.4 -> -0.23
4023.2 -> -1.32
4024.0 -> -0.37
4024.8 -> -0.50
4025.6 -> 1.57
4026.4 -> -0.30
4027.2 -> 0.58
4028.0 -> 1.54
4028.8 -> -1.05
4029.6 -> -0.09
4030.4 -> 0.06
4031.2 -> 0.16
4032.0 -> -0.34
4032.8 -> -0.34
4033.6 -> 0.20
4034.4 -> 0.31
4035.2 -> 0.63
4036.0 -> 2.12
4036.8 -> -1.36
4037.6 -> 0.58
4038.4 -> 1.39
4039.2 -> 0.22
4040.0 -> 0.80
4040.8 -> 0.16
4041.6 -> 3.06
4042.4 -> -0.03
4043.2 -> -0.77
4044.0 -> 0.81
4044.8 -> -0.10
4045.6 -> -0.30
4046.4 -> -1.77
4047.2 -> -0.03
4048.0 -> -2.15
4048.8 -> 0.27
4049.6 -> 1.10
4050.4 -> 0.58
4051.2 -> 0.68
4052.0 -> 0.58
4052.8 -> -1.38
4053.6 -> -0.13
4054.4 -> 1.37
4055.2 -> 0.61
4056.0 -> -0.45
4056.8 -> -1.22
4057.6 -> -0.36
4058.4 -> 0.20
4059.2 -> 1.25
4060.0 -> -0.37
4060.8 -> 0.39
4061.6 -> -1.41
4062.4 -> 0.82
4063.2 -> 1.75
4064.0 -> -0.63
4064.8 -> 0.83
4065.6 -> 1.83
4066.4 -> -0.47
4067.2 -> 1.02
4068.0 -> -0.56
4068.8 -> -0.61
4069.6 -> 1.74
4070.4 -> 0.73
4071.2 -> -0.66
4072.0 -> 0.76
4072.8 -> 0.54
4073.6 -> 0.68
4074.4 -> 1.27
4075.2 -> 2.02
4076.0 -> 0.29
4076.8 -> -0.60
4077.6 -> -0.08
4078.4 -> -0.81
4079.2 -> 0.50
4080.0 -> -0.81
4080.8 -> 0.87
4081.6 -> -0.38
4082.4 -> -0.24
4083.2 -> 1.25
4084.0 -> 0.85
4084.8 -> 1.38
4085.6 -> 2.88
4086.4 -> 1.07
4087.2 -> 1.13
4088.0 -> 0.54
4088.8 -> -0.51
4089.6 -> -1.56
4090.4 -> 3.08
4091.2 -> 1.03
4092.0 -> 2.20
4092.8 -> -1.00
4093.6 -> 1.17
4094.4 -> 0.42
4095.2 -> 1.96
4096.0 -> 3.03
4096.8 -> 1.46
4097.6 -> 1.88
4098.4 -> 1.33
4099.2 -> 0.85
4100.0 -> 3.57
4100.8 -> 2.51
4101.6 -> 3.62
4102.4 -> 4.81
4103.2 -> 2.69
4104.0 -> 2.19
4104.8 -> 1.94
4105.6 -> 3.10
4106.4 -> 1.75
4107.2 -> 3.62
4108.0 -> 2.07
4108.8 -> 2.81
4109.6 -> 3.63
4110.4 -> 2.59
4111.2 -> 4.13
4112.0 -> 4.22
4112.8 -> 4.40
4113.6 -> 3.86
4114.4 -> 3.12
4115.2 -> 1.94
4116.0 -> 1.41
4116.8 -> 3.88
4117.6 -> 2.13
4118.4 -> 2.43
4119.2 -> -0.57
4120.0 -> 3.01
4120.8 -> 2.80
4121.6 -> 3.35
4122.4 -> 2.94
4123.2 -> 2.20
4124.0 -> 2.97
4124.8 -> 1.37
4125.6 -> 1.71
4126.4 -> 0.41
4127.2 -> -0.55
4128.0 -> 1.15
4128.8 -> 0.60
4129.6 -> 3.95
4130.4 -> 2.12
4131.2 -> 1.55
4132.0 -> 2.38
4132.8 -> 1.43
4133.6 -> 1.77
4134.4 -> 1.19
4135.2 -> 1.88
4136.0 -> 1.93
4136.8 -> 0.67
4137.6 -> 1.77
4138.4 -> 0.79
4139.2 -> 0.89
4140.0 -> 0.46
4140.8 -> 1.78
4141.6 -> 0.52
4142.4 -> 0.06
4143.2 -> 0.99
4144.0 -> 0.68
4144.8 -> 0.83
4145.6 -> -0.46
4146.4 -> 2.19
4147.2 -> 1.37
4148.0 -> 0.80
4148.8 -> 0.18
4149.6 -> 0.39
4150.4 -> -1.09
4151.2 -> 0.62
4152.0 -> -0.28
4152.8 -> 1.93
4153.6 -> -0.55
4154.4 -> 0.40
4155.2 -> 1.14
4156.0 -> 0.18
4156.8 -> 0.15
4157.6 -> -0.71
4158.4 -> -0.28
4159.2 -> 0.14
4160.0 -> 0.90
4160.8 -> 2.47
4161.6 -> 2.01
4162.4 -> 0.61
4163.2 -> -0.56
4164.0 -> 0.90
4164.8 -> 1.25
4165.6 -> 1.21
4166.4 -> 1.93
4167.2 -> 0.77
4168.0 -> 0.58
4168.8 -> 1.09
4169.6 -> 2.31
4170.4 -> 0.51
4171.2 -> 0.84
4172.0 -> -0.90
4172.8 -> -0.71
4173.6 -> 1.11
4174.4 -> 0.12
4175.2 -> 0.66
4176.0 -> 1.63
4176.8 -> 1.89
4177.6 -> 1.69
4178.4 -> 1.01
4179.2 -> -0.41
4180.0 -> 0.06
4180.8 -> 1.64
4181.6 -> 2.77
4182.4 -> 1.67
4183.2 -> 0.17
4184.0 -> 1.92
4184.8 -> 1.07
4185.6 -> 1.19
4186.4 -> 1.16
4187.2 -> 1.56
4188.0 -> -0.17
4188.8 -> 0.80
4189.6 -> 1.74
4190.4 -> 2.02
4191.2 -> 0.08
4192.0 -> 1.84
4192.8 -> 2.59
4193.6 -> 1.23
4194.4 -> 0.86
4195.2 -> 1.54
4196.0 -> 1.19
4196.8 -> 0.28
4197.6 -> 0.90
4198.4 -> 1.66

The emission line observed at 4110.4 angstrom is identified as Ly-alpha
